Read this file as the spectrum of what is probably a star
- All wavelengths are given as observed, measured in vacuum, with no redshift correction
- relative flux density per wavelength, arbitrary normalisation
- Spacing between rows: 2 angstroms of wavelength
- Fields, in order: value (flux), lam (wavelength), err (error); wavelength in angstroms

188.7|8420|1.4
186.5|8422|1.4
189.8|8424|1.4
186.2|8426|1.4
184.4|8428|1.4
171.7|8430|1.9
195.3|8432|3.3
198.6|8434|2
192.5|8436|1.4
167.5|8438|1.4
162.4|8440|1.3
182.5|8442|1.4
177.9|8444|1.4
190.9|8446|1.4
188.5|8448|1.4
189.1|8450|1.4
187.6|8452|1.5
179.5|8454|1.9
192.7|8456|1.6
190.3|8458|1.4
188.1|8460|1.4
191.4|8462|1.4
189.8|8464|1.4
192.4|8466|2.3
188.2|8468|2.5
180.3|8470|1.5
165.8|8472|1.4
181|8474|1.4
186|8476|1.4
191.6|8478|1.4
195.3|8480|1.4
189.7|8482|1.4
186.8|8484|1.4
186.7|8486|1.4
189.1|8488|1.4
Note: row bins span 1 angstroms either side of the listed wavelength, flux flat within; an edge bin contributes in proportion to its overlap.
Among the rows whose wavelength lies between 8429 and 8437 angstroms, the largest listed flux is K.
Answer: 198.6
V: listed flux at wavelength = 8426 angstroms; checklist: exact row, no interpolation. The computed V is 186.2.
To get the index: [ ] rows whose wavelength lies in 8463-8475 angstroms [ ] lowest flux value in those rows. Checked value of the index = 165.8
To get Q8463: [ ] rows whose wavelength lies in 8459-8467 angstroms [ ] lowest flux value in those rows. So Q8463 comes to 188.1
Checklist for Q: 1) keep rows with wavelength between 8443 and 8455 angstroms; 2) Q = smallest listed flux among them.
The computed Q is 177.9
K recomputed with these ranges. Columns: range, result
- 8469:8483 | 195.3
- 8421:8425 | 189.8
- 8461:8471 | 192.4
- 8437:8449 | 190.9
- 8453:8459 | 192.7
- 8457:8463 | 191.4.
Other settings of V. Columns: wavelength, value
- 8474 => 181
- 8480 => 195.3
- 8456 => 192.7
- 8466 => 192.4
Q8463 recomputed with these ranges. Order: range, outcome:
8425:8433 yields 171.7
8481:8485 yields 186.8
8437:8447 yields 162.4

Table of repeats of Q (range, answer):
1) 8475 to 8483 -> 186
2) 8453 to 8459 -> 179.5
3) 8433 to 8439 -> 167.5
